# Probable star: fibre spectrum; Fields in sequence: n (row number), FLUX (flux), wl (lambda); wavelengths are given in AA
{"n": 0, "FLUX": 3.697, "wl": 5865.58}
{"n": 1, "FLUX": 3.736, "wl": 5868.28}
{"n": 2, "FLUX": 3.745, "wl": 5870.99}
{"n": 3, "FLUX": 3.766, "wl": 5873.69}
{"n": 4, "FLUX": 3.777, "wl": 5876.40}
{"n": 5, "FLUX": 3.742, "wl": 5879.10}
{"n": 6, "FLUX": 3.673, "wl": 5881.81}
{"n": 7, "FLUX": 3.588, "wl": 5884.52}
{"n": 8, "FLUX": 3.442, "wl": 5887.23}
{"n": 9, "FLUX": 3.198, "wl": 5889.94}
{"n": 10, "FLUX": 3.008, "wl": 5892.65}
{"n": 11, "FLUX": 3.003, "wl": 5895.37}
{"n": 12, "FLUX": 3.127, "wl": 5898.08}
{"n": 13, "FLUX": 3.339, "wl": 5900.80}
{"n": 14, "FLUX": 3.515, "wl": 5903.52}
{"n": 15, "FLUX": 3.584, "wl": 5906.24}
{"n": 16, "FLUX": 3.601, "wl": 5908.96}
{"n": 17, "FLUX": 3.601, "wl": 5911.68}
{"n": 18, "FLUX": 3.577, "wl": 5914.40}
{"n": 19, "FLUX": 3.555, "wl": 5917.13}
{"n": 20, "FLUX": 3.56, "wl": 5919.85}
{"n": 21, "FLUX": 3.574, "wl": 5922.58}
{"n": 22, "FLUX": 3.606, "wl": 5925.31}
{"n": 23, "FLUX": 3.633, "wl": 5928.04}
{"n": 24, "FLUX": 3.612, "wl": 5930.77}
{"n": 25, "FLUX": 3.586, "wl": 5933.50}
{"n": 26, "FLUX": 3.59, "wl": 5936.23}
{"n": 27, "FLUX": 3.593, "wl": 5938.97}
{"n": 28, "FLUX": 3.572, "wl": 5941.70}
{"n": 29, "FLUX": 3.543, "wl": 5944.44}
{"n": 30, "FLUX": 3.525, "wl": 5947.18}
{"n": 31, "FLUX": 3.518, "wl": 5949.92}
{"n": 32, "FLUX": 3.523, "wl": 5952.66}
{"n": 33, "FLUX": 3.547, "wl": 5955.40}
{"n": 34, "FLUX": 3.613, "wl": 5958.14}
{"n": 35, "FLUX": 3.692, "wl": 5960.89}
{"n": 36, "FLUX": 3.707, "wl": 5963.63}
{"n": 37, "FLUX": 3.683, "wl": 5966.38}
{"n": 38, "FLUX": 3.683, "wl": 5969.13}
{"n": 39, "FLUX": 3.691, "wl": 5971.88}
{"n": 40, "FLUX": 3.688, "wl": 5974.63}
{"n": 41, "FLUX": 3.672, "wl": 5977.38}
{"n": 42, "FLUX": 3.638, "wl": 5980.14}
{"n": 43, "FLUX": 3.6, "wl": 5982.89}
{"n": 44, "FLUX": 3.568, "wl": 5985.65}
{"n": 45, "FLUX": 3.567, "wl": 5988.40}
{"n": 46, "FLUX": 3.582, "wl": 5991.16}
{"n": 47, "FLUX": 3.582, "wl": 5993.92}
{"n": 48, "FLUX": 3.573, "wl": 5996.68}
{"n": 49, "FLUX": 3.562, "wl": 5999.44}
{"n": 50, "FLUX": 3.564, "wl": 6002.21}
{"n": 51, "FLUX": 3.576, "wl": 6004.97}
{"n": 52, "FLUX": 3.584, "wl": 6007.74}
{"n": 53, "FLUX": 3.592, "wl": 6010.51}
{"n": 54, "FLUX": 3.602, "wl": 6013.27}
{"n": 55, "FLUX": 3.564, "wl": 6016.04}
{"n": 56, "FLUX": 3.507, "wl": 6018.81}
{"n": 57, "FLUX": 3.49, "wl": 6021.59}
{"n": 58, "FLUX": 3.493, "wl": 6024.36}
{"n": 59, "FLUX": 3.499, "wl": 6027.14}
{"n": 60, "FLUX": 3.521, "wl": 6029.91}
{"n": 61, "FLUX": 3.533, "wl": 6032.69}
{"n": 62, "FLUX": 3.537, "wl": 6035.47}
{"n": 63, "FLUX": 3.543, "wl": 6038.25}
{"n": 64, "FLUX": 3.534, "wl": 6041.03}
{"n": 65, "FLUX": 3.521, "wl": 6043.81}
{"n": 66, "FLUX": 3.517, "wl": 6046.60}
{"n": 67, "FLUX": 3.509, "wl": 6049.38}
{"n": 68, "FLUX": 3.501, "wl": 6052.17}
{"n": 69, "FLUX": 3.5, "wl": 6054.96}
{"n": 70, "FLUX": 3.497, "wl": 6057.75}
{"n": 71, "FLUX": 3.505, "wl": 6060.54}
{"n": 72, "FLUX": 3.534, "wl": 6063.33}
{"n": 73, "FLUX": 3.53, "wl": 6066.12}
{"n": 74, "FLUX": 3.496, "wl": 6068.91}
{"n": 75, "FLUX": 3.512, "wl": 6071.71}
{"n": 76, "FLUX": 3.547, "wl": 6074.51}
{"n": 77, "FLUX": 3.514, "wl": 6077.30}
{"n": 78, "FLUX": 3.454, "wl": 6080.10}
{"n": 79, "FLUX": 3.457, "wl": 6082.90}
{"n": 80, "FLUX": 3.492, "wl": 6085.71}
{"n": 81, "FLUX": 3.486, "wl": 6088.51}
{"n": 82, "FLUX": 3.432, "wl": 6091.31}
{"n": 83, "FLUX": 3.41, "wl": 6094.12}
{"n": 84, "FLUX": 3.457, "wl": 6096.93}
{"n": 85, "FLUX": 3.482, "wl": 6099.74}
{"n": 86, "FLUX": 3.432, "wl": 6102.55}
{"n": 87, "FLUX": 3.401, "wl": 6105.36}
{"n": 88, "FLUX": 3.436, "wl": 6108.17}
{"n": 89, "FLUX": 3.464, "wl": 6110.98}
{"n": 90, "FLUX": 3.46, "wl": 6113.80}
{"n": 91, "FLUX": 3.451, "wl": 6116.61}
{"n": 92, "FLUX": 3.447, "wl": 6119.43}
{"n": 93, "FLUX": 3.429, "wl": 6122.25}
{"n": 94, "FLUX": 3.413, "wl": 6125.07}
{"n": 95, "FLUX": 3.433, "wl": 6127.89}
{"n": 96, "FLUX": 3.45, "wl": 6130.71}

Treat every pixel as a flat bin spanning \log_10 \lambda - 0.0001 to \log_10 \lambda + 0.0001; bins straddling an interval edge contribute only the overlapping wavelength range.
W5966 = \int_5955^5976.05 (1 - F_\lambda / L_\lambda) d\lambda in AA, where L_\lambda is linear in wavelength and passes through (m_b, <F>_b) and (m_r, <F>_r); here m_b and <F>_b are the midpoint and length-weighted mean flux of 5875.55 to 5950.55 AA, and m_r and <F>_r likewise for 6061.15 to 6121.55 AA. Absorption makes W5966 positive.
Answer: -1.0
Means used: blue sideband 3.51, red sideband 3.47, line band 3.67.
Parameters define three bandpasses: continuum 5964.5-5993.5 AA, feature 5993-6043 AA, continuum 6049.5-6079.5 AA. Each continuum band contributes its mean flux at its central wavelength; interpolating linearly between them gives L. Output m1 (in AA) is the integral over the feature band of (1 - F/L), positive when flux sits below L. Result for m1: 0.5 AA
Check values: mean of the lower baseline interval 3.64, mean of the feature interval 3.55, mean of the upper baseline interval 3.51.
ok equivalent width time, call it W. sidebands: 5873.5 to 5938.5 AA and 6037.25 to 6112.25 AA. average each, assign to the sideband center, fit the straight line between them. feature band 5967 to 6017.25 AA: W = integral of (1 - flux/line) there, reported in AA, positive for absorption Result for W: -1.6 AA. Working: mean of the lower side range 3.51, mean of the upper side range 3.49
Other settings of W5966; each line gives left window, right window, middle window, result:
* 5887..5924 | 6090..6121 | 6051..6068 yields -0.38 AA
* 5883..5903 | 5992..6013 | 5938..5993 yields -2.23 AA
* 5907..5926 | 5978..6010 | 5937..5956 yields 0.18 AA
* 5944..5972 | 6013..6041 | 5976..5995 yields -0.13 AA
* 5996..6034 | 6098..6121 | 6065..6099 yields -0.06 AA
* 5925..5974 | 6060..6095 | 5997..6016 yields -0.12 AA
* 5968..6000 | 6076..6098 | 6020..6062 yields 0.22 AA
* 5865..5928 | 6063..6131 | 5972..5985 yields -0.56 AA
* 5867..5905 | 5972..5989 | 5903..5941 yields -0.56 AA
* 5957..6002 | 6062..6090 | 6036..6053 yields 0.10 AA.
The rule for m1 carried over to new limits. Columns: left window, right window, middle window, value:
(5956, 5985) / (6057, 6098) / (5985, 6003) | 0.3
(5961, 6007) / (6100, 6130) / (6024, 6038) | 0.1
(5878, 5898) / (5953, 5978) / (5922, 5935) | -0.3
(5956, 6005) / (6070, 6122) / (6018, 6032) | 0.2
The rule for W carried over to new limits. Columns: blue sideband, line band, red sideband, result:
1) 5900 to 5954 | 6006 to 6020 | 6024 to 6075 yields -0.2 AA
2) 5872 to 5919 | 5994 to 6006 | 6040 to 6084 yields -0.2 AA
